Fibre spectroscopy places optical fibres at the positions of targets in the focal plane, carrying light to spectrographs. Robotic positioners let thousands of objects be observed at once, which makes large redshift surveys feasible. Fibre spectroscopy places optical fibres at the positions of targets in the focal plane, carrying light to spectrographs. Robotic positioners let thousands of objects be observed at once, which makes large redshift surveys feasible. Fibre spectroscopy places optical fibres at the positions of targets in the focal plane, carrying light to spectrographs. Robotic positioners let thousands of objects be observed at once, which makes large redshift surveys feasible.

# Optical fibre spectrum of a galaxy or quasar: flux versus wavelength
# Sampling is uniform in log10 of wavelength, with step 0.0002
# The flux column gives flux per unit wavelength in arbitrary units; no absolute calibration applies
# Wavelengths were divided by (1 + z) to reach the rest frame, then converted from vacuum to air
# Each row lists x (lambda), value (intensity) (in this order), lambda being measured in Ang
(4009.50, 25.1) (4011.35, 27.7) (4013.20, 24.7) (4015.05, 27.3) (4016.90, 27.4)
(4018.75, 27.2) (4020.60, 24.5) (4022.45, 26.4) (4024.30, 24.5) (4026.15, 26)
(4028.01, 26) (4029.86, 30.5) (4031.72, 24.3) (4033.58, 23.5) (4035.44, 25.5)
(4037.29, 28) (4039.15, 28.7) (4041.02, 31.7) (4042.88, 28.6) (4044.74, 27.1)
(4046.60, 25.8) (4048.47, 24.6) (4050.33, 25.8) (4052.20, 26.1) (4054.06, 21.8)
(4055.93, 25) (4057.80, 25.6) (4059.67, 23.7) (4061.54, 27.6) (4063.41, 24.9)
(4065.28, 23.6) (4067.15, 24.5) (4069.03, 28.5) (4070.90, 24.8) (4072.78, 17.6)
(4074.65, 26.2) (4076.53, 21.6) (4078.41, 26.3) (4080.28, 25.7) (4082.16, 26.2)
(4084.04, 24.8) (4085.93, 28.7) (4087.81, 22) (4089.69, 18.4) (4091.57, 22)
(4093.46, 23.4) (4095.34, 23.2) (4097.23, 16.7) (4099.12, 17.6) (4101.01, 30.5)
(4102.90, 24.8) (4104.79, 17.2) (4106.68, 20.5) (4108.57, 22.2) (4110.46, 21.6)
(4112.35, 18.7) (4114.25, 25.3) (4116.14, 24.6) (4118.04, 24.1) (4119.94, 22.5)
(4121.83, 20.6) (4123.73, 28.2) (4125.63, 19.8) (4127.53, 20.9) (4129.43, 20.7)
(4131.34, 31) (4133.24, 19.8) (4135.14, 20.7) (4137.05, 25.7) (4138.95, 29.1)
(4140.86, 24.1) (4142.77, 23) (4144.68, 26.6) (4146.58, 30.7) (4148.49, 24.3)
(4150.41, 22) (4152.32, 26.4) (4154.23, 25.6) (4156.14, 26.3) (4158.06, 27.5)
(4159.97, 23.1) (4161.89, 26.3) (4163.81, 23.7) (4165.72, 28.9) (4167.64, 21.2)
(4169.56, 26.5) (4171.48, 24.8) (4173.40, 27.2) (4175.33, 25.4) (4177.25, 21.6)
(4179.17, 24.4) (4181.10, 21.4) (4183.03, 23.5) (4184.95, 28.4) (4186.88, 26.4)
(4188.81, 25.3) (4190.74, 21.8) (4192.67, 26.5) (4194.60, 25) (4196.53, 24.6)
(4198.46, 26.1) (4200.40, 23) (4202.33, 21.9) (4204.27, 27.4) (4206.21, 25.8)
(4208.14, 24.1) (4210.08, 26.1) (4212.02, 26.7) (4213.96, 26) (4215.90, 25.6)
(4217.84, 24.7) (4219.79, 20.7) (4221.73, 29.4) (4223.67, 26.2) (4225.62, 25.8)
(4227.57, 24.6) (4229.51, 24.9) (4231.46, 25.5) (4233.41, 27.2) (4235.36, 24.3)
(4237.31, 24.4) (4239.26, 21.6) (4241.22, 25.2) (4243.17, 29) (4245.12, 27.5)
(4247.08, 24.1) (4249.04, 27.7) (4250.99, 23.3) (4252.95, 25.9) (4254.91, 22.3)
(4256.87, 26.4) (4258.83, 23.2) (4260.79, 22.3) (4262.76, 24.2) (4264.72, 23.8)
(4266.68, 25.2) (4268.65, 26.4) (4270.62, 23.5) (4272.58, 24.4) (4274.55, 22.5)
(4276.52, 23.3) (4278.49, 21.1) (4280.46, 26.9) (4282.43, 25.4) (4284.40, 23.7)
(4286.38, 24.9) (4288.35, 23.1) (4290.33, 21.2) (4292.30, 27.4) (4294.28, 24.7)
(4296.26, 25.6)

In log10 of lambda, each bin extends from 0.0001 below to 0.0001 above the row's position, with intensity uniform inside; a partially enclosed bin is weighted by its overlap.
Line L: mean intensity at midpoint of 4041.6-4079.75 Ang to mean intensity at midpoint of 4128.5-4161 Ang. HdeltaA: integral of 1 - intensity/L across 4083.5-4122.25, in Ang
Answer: 4.2 Ang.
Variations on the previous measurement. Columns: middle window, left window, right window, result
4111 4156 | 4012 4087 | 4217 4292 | 2.1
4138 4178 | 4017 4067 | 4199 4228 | 0.0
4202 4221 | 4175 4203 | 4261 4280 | -0.7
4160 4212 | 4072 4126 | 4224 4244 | -1.1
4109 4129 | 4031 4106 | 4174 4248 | 1.7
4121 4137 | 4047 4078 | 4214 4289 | 1.1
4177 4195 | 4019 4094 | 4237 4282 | 0.2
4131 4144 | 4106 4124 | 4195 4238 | -0.7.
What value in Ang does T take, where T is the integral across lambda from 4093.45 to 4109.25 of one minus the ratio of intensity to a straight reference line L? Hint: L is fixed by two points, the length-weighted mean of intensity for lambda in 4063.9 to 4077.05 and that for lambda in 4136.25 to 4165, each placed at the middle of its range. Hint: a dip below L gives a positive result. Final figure 1.9 Ang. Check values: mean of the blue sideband 23.9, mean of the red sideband 25.7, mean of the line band 21.7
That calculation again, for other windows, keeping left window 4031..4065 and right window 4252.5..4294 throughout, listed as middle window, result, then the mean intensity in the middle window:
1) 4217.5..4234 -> -0.6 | 25.4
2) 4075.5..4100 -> 2.7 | 22.8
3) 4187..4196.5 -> 0.0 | 24.8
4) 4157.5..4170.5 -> -0.1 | 25.3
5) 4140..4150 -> -0.1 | 25.5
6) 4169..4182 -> 0.3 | 24.4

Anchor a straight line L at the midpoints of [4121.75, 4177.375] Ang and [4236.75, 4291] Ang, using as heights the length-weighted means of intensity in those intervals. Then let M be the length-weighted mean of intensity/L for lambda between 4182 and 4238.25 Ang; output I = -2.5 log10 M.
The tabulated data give -0.028 mag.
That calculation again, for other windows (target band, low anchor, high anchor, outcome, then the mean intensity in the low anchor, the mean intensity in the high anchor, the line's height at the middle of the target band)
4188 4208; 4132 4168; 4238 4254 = 0.026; 25.1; 25.5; 25.3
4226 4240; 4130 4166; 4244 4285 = -0.002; 25.4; 24.5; 24.7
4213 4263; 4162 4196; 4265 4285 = -0.027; 24.9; 24.2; 24.5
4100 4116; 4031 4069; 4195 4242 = 0.132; 25.9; 25.1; 25.6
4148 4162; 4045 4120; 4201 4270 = -0.035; 23.7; 25.1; 24.3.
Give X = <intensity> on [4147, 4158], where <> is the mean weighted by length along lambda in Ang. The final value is 25.4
